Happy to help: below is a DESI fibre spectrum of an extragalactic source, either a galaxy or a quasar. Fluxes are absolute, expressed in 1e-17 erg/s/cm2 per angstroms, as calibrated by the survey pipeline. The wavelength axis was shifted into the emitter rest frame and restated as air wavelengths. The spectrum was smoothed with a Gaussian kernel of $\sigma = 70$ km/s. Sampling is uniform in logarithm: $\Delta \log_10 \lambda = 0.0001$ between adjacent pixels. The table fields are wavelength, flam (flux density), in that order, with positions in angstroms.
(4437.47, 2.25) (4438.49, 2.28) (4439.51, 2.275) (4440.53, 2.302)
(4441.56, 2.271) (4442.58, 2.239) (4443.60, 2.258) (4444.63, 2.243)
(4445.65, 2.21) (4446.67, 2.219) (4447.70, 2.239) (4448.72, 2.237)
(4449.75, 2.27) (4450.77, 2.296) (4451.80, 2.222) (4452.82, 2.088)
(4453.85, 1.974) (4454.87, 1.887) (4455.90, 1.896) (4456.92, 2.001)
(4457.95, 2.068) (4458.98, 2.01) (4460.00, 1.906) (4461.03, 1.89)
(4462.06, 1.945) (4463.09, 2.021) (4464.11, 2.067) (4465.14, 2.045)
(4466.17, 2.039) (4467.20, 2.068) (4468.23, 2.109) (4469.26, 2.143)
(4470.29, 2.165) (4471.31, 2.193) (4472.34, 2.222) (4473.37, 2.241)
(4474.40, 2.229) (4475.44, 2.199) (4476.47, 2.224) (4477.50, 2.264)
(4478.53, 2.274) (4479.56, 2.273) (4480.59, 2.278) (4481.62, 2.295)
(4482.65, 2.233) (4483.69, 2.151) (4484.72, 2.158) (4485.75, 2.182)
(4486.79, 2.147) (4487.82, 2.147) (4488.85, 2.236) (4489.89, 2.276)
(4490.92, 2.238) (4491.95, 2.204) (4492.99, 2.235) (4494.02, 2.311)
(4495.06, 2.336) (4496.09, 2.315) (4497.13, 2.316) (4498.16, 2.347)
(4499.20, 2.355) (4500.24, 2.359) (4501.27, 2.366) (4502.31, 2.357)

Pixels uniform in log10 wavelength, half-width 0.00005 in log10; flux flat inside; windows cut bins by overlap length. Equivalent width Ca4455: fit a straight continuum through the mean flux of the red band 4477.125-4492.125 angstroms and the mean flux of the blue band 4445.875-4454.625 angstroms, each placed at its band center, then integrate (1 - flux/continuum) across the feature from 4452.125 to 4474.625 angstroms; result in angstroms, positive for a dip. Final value 1.5 angstroms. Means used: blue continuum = 2.18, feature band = 2.05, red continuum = 2.22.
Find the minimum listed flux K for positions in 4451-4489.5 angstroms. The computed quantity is 1.887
